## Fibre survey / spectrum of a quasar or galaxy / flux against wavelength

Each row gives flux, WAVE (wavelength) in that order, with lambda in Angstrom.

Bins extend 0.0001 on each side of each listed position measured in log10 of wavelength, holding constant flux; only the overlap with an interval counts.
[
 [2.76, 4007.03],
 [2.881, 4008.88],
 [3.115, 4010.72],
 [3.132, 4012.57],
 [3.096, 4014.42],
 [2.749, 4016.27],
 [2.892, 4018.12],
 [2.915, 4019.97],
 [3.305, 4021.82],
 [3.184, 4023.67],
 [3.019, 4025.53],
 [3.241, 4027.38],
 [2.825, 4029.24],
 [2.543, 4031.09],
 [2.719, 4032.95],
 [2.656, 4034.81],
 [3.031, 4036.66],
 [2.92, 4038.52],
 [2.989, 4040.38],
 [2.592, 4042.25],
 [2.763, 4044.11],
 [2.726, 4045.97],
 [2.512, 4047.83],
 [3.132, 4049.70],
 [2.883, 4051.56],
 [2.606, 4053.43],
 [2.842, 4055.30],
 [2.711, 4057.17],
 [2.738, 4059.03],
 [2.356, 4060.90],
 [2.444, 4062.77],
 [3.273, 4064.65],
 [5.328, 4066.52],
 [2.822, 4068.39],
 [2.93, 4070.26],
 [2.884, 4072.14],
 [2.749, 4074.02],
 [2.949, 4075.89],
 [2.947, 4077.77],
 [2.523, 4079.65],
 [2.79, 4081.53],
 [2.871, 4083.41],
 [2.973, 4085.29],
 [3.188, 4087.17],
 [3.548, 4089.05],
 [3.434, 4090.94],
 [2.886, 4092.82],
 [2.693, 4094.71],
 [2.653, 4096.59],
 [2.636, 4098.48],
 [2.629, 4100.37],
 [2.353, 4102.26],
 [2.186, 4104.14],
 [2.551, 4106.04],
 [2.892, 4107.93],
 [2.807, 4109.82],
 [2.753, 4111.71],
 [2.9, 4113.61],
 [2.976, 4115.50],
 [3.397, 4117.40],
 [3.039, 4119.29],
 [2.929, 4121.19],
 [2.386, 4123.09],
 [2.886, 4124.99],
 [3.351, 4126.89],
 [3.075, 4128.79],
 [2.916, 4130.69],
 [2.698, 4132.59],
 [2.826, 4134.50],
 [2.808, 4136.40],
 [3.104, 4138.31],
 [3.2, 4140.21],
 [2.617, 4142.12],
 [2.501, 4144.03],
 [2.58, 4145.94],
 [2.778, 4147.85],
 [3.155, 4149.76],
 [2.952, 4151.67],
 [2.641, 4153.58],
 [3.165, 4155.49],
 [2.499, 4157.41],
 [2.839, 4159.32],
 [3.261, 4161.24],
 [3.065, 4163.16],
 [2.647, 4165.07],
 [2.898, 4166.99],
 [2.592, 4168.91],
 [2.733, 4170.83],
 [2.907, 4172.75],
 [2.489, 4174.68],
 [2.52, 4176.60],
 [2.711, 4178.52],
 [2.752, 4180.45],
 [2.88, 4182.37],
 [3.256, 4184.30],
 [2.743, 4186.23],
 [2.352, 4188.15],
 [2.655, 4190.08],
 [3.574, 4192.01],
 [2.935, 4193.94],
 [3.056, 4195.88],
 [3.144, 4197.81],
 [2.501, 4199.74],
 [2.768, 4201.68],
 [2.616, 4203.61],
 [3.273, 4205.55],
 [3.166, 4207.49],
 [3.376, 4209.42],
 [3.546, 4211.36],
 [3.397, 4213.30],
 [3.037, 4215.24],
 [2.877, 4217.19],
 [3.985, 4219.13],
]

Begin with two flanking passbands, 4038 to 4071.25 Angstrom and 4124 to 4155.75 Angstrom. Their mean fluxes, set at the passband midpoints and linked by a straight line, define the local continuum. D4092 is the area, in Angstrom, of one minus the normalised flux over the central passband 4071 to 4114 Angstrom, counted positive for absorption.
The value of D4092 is 1.3 Angstrom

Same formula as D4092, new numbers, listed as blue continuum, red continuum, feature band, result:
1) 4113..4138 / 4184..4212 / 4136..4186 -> 2.29 Angstrom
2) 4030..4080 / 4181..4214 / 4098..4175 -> 3.35 Angstrom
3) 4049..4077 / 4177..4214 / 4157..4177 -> 1.30 Angstrom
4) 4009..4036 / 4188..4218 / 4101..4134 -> 1.87 Angstrom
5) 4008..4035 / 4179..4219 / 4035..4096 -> 0.80 Angstrom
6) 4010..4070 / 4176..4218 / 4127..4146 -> 0.56 Angstrom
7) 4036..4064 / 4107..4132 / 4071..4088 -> -0.24 Angstrom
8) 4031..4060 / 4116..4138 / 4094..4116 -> 1.79 Angstrom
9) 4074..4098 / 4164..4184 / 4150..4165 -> -0.76 Angstrom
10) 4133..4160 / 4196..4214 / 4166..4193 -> 1.66 Angstrom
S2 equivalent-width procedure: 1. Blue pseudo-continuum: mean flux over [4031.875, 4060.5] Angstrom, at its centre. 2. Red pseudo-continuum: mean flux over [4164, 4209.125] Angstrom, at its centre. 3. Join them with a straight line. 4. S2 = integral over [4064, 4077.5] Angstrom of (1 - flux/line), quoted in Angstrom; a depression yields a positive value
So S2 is -2.3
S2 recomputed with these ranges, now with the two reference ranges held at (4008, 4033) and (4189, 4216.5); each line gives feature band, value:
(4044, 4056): 0.9 Angstrom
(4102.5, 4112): 1.3 Angstrom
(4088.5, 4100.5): 0.4 Angstrom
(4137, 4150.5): 0.9 Angstrom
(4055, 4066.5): 0.3 Angstrom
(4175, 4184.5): 0.9 Angstrom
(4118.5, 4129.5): 0.3 Angstrom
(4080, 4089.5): 0.0 Angstrom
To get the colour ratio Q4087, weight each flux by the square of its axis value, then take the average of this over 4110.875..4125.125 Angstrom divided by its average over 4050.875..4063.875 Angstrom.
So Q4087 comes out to 1.13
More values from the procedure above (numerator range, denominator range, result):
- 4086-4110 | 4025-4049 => 1.03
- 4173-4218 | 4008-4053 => 1.10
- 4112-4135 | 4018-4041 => 1.05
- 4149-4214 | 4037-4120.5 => 1.06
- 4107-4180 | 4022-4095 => 1.01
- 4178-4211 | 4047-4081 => 1.07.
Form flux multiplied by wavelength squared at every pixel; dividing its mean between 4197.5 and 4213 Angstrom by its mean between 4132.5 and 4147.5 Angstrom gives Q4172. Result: 1.13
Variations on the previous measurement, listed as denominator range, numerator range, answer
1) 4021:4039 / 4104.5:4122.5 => 1.02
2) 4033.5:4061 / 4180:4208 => 1.13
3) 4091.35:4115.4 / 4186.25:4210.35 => 1.15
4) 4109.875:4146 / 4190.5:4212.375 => 1.10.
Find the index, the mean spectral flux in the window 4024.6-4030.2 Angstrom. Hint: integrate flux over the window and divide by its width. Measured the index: 3.03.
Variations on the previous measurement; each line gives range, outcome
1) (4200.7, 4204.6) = 2.69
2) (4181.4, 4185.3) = 3.06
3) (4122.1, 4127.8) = 2.87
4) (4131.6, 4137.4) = 2.78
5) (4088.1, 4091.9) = 3.49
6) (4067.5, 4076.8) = 2.87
